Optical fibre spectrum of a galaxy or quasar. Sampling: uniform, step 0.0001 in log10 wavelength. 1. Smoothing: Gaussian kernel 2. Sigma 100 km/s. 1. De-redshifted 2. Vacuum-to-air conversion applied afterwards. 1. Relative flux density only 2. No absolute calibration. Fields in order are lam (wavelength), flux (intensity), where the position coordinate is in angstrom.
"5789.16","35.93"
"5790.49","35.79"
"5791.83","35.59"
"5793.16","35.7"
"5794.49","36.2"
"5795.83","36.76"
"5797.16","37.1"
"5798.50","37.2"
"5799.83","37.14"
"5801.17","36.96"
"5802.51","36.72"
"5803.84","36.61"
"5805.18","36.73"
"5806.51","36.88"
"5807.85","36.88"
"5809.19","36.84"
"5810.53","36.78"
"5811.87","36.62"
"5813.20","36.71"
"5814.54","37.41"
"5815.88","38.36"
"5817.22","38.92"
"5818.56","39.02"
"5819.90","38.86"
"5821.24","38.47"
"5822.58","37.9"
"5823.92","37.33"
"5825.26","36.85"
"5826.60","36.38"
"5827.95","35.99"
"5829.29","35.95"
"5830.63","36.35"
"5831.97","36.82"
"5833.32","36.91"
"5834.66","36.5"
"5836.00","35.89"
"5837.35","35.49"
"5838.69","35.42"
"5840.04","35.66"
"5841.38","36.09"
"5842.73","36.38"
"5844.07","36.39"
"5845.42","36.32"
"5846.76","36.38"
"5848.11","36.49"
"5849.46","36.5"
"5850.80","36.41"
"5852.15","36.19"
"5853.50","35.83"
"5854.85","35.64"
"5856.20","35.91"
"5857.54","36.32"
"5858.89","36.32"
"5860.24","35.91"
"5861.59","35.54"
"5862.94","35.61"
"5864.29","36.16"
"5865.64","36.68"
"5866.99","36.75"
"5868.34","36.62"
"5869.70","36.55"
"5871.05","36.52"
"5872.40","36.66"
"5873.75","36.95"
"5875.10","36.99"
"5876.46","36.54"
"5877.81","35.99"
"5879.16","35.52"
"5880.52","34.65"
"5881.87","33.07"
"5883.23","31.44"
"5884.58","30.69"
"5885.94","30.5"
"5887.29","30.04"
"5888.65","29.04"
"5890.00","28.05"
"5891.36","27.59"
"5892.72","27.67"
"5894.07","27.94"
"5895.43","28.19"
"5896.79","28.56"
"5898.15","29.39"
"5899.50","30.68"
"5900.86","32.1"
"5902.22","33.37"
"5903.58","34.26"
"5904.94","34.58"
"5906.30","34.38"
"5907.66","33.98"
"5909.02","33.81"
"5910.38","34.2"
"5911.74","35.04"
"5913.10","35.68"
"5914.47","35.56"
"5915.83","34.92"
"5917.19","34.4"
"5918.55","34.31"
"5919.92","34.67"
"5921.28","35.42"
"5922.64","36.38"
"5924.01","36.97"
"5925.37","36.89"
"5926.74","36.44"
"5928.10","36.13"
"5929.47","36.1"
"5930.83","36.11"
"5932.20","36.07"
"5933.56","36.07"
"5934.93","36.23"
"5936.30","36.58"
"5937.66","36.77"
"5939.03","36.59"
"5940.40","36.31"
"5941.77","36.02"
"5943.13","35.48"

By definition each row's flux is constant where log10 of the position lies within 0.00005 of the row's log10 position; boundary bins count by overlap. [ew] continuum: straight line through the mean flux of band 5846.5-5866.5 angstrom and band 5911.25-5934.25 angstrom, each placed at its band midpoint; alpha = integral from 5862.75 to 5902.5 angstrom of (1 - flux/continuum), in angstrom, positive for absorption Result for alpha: 3.5 angstrom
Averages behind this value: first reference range 36.1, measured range 32.8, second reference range 35.7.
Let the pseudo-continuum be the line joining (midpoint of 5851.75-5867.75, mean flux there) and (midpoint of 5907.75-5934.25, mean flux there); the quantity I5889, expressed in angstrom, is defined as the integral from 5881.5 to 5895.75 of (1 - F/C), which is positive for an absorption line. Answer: 2.5 angstrom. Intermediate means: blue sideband 36.1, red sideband 35.5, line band 29.4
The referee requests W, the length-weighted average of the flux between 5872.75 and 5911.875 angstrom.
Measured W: 32.2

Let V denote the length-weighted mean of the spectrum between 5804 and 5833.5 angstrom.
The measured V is 37.2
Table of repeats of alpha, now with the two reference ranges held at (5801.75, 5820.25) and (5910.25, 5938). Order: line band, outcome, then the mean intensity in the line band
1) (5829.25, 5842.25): 0.3 angstrom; 36.1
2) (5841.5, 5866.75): 0.4 angstrom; 36.2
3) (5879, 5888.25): 1.1 angstrom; 32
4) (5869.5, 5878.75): 0.0 angstrom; 36.6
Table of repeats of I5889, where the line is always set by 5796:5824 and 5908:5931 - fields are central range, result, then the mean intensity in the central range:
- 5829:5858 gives 0.5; 36.2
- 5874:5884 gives 0.3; 34.9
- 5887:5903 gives 2.9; 29.4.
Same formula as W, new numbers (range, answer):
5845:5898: 34.1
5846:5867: 36.2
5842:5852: 36.4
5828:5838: 36.3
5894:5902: 29.8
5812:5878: 36.6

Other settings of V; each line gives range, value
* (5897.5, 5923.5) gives 34.1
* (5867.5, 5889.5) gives 34.2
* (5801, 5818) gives 37.1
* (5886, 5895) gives 28.5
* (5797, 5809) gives 36.9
